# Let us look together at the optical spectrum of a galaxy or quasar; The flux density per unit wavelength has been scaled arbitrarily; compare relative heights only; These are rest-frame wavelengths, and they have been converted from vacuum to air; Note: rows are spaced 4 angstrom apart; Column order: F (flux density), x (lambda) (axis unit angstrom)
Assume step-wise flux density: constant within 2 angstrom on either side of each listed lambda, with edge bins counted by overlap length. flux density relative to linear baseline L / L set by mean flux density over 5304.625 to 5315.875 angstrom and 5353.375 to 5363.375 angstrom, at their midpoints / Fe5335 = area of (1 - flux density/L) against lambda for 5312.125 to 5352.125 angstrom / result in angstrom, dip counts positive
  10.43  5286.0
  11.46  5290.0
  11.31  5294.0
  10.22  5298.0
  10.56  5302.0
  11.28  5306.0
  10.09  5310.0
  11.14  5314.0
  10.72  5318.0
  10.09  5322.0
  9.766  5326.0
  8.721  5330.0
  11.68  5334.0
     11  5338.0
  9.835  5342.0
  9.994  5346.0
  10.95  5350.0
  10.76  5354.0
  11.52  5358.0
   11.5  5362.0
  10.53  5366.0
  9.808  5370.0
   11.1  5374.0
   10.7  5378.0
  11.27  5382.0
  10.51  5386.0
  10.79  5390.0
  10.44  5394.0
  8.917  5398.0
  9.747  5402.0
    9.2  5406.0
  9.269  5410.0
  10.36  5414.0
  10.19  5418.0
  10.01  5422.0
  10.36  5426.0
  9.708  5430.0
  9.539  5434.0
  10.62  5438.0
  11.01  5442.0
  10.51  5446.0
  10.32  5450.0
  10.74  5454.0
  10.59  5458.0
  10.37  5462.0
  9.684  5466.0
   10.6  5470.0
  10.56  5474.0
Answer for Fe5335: 2.3 angstrom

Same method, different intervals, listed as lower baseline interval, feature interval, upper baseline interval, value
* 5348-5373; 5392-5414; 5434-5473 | 2.22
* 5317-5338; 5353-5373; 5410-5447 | -1.20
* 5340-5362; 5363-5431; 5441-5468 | 2.47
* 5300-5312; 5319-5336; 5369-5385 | 0.92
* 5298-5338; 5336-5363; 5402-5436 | -1.33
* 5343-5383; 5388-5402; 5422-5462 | 0.79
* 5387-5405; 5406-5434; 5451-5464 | 0.81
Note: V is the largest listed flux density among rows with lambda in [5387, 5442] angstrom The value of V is 11.01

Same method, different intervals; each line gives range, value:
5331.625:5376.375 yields 11.68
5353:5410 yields 11.52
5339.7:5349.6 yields 9.994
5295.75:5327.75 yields 11.28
